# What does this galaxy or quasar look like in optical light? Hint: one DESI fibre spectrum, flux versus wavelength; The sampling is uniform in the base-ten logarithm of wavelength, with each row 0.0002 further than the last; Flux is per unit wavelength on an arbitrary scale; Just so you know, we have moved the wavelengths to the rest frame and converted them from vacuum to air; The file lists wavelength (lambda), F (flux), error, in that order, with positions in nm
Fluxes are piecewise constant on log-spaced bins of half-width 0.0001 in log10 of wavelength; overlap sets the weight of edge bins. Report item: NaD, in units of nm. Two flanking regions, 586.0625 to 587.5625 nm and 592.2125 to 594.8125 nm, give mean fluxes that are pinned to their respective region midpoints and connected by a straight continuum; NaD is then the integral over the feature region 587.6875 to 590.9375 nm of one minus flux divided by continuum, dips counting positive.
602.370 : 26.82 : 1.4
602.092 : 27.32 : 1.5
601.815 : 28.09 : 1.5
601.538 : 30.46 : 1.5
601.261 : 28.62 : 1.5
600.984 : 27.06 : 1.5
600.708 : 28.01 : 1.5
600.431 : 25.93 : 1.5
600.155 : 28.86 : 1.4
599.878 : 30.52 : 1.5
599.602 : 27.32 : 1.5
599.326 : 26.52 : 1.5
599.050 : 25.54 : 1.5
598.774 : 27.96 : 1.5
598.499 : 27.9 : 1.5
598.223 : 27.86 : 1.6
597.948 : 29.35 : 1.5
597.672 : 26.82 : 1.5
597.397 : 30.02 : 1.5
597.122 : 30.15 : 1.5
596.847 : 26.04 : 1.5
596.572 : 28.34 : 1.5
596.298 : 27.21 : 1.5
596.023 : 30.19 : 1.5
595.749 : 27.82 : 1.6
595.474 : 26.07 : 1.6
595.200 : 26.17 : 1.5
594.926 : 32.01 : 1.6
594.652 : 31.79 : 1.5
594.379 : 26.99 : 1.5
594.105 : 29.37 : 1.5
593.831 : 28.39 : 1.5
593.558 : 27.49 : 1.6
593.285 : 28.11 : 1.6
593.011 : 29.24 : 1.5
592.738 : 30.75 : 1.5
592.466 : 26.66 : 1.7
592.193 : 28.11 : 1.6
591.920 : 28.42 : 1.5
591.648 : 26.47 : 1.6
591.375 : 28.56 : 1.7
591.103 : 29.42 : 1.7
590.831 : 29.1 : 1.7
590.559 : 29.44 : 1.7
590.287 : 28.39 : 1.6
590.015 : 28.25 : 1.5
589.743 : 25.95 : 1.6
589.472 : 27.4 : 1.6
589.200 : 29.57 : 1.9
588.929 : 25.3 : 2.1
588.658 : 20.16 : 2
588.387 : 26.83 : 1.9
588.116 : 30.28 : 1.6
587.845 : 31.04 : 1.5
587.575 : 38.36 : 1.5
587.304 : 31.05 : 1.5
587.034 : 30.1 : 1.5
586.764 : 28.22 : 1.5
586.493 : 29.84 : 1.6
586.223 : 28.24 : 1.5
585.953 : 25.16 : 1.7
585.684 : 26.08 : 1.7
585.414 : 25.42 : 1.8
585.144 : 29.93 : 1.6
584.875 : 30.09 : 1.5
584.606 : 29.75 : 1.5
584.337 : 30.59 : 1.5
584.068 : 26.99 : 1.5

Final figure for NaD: 0.21 nm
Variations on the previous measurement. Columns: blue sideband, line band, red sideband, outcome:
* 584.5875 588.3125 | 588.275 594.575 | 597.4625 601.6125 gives 0.24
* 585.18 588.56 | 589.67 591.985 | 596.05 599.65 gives 0.03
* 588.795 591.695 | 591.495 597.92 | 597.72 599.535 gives -0.15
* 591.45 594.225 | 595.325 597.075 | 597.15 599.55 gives 0.02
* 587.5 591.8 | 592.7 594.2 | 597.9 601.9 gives -0.03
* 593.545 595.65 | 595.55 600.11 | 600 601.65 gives 0.04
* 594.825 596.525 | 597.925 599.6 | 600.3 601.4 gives 0.02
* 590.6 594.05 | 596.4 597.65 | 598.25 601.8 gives -0.01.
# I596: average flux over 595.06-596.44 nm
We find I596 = 27.5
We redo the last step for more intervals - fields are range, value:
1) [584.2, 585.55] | 29.2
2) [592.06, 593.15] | 28.7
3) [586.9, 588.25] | 32.2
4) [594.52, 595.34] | 30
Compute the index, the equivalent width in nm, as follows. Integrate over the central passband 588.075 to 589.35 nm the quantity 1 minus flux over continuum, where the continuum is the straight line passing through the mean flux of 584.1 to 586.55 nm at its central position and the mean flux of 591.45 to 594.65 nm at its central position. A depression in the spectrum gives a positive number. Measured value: 0.10 nm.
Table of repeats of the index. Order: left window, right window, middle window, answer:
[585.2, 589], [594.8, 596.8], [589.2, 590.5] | 0.02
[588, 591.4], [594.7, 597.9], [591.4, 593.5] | -0.03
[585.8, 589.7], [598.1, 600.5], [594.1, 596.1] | -0.05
